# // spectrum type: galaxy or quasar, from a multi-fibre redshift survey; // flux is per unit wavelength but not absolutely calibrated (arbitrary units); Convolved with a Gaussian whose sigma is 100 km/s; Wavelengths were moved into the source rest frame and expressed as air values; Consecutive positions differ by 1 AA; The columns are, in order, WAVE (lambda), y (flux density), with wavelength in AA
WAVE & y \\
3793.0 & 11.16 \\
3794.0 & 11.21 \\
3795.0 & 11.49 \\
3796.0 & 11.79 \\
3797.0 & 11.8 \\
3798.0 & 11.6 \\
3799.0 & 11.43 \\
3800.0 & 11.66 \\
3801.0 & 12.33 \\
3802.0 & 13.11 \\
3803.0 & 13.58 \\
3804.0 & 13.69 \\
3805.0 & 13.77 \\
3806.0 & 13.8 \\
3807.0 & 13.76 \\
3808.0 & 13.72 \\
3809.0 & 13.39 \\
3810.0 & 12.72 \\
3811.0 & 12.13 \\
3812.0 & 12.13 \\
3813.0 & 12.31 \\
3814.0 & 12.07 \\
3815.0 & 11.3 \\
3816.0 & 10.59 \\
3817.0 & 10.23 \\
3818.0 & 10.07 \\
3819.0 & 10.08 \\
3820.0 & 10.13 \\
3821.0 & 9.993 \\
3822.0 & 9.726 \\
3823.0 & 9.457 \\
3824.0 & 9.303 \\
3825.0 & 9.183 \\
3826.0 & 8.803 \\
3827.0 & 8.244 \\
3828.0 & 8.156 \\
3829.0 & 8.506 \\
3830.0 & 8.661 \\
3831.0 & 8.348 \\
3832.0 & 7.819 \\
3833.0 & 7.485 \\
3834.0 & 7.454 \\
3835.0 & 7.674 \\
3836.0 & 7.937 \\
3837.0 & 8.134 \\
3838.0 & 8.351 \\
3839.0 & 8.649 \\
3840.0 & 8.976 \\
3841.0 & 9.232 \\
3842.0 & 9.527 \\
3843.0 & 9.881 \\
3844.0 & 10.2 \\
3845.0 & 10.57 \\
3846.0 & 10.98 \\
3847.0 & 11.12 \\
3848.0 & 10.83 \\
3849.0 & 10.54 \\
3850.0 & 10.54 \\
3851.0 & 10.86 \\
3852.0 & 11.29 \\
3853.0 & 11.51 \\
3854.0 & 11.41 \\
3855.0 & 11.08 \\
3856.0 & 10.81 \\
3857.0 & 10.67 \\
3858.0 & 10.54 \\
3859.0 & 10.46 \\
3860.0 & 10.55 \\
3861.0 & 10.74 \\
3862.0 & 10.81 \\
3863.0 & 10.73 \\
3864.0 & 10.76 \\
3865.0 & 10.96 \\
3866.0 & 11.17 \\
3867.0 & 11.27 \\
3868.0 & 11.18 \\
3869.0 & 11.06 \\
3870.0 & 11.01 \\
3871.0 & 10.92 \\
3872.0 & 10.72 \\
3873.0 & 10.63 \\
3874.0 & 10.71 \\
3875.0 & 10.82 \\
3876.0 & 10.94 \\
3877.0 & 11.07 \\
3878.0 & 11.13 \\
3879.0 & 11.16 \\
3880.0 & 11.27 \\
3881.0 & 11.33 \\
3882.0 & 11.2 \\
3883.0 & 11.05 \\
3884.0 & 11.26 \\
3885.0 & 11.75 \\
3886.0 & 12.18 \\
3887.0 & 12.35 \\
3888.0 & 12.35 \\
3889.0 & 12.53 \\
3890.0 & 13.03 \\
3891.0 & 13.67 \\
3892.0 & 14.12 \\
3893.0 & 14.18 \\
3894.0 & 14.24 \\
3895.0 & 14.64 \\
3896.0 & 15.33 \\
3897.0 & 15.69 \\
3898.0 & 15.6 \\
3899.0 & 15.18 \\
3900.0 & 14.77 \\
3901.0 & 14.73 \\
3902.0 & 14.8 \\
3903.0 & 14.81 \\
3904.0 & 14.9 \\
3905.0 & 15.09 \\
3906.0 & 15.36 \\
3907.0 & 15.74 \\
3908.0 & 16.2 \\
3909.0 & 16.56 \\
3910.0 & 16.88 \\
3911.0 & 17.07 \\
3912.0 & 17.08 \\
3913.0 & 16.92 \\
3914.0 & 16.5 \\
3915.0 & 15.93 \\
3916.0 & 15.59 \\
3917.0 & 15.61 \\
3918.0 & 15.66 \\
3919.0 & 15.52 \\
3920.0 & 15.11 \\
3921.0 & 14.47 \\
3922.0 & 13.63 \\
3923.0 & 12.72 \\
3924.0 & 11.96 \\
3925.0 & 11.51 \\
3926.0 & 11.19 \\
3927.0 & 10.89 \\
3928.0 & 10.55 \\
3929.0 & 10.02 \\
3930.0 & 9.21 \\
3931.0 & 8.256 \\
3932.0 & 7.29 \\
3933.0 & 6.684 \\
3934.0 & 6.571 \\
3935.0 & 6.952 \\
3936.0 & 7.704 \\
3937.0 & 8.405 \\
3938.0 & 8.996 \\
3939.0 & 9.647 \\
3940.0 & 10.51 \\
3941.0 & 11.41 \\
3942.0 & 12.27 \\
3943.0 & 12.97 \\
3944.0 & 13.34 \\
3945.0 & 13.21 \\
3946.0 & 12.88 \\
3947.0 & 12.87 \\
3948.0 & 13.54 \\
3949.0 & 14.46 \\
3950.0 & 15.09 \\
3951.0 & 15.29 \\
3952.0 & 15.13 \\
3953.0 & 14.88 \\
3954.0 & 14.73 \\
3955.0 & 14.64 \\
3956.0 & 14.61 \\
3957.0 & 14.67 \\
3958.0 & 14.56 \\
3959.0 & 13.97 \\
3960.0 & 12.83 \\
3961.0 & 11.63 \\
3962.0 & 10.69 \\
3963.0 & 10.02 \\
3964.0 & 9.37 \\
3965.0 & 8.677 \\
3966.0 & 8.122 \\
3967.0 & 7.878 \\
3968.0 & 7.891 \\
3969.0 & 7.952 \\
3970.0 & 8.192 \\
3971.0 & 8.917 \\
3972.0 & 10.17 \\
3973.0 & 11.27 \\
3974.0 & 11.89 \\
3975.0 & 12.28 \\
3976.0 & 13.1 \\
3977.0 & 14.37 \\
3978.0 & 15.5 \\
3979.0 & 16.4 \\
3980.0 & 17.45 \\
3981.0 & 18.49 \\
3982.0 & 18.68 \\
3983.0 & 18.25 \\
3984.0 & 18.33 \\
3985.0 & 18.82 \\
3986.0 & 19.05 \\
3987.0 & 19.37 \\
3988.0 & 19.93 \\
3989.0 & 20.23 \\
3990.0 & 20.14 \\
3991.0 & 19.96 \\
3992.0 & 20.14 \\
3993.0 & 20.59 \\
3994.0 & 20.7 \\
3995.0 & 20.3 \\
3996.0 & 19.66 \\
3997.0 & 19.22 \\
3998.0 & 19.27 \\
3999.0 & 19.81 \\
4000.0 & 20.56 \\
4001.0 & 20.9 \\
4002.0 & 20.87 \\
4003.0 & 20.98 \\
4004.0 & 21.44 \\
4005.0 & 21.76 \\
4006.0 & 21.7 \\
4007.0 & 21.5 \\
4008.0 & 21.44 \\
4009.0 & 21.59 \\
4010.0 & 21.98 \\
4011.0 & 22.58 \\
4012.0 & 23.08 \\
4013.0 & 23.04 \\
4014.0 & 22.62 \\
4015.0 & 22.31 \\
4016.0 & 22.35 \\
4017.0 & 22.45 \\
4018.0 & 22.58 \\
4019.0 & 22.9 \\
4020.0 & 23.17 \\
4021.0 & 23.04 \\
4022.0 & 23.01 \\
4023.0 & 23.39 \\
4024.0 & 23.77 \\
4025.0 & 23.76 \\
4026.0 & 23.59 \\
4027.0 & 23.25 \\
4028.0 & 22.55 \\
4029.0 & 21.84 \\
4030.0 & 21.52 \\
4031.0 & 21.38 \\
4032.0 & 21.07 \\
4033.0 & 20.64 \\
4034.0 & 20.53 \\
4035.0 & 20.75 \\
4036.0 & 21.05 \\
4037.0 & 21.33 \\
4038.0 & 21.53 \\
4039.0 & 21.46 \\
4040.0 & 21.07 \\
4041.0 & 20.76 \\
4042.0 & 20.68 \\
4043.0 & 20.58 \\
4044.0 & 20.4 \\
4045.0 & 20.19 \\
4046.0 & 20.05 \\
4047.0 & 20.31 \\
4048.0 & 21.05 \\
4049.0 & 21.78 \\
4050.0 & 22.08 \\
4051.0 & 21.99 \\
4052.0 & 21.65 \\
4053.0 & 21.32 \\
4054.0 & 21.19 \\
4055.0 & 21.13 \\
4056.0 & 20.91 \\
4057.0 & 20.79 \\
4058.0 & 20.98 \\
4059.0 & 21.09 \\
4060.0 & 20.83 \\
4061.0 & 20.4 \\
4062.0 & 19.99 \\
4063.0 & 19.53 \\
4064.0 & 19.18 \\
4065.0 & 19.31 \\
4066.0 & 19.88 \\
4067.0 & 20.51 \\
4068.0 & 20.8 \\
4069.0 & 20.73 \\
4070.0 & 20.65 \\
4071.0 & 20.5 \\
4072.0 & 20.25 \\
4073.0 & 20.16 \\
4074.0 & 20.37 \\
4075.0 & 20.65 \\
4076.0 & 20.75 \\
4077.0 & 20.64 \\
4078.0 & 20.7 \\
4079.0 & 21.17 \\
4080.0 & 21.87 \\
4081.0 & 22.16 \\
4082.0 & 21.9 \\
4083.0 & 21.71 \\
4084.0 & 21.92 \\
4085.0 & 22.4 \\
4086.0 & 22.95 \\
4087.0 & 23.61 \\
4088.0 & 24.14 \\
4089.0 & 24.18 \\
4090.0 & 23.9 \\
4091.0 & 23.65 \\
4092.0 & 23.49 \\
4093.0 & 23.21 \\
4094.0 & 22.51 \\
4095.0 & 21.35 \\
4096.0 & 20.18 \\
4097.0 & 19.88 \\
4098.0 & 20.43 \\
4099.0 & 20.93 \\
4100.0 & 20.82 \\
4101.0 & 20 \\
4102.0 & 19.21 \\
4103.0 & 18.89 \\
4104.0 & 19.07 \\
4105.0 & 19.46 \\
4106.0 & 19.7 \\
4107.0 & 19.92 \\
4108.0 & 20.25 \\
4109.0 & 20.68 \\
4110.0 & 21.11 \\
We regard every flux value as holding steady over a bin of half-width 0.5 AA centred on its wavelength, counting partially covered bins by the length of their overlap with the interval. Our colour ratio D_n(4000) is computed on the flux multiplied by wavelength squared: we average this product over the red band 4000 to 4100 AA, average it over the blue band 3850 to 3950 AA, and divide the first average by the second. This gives 1.88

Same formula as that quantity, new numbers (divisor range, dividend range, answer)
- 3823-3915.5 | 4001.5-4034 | 2.04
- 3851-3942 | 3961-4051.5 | 1.64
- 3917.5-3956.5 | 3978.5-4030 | 1.83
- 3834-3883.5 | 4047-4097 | 2.27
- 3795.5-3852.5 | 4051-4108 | 2.28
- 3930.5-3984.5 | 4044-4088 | 1.83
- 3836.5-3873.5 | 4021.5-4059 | 2.25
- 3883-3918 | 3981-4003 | 1.40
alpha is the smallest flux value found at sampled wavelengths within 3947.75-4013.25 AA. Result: 7.878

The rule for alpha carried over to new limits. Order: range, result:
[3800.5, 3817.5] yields 10.23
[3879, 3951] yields 6.571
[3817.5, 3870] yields 7.454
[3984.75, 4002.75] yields 18.82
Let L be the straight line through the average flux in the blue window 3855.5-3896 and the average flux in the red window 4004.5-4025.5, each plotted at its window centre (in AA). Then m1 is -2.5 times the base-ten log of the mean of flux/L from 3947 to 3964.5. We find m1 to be 0.30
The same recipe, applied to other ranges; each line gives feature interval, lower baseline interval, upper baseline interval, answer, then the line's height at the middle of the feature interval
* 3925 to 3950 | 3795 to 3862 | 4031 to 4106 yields 0.41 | 15.3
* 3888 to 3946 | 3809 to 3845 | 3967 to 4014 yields 0.07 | 14.2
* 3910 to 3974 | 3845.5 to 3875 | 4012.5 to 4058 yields 0.29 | 16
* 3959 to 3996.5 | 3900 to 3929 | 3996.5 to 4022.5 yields 0.31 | 19.4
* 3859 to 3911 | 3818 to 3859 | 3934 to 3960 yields -0.17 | 10.9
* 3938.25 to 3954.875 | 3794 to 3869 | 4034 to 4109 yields 0.18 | 15.6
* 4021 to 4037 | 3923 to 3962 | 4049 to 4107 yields -0.24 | 17.7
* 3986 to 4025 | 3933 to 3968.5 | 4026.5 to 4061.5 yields -0.24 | 17.2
